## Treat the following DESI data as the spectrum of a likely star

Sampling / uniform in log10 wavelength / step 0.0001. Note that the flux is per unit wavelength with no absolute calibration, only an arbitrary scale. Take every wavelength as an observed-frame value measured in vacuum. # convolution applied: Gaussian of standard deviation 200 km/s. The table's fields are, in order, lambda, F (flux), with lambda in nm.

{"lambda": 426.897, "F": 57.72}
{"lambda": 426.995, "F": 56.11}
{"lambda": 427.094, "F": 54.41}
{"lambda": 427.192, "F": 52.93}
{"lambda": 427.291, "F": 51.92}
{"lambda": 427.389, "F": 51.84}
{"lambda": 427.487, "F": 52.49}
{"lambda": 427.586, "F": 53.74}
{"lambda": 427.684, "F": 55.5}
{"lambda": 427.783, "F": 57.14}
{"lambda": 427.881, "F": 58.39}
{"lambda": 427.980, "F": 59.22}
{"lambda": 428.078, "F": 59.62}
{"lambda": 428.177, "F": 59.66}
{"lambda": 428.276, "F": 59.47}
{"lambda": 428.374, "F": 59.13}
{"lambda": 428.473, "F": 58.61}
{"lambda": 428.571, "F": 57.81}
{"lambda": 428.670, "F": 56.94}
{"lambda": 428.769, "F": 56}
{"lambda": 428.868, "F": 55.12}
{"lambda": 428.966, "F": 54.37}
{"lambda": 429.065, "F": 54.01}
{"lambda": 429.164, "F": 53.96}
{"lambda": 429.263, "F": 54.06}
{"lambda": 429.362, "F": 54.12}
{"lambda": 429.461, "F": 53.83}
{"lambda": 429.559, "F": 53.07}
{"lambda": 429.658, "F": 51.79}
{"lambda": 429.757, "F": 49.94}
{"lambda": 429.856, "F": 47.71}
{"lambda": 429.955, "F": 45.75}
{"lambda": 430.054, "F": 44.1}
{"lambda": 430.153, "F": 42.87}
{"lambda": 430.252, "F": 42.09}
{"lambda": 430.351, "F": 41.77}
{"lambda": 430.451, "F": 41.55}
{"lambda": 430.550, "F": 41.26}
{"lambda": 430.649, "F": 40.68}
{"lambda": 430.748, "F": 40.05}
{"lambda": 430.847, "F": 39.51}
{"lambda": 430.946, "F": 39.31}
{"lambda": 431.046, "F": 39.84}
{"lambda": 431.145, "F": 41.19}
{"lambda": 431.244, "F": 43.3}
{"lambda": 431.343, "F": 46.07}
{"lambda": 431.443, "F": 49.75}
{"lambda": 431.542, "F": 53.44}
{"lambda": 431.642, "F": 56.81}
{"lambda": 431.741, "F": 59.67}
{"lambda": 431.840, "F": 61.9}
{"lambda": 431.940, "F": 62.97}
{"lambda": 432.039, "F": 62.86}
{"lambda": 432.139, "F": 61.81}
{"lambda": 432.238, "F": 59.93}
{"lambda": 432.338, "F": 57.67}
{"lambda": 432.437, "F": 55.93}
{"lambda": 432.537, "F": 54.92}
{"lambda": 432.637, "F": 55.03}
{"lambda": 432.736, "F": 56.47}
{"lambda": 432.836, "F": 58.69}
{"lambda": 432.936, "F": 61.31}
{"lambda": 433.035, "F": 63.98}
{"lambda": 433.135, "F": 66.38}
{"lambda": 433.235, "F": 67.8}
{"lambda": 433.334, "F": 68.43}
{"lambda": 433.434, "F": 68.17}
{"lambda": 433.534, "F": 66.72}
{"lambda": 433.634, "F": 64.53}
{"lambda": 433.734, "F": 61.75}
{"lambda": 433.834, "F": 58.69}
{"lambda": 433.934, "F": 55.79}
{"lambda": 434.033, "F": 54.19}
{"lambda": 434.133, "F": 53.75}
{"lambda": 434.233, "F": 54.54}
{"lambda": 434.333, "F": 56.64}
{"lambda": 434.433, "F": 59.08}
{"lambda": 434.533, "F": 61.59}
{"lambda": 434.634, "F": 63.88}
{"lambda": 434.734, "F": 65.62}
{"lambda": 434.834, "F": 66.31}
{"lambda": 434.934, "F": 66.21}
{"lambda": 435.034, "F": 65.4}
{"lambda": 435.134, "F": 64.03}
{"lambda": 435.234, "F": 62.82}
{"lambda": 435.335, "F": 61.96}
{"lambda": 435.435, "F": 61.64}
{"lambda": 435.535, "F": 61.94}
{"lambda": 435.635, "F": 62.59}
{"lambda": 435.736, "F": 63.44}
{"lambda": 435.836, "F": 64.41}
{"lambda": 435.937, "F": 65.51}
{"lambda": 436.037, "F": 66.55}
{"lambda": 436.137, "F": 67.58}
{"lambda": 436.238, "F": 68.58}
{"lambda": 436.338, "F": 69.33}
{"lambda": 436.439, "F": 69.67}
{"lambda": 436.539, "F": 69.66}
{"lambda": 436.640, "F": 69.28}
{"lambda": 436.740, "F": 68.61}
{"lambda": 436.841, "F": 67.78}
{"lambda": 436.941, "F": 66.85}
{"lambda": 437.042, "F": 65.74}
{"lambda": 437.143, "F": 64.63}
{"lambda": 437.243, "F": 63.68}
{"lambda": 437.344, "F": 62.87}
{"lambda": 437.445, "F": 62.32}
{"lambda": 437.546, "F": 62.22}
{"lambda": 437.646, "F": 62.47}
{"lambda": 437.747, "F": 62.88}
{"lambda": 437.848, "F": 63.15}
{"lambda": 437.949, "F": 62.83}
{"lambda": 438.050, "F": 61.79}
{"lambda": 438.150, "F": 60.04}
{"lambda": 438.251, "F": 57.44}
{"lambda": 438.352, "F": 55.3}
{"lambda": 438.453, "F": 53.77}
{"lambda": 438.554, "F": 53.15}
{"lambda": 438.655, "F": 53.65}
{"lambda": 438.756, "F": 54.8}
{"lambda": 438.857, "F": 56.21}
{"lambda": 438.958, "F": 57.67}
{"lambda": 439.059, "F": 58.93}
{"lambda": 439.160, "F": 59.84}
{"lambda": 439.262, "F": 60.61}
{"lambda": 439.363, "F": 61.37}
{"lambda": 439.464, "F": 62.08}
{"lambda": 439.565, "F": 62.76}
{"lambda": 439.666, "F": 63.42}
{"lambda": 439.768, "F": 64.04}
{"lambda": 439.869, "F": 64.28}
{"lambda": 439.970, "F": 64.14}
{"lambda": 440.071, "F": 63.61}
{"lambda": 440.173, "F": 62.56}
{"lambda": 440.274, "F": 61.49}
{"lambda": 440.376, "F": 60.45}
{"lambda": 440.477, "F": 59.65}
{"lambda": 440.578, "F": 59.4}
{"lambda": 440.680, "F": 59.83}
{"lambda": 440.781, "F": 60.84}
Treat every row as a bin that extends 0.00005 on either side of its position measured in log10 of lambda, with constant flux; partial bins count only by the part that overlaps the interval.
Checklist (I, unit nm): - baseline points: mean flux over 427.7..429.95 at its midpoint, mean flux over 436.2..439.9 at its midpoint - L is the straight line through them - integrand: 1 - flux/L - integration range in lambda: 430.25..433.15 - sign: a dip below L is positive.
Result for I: 0.29 nm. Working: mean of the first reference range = 55.4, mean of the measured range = 51.9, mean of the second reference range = 62.2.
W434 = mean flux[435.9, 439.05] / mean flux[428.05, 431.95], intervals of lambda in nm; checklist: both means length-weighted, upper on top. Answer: 1.24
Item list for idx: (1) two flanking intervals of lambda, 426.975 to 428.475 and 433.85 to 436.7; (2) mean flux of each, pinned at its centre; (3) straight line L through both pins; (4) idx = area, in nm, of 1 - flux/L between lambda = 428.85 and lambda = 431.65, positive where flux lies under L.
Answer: 0.55 nm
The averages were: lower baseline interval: 56.2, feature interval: 47.1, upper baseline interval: 63.3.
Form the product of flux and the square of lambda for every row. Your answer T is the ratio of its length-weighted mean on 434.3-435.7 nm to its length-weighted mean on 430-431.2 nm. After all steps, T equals 1.56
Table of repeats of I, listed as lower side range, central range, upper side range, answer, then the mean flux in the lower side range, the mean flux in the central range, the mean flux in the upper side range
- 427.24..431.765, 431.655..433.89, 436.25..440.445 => -0.265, 50.8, 61.5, 62.2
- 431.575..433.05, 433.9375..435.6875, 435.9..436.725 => 0.102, 59.2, 61.2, 68.4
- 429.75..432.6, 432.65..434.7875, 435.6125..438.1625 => -0.190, 49.1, 61.2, 65.3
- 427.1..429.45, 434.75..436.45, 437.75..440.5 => -0.186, 55.8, 65.1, 60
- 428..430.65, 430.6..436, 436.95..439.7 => -0.245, 51.7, 58.1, 60.3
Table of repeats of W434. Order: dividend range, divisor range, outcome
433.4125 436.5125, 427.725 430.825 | 1.22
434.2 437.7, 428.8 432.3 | 1.30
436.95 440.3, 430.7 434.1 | 1.08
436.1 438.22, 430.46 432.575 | 1.29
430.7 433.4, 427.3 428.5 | 0.97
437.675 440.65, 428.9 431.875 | 1.25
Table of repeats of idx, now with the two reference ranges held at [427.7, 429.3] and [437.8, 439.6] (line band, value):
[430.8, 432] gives 0.16 nm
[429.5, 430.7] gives 0.25 nm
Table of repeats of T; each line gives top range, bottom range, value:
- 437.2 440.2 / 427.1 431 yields 1.23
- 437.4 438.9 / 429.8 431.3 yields 1.45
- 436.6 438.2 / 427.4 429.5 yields 1.19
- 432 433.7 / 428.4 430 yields 1.17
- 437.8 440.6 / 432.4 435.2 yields 1.00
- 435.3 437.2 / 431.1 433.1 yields 1.20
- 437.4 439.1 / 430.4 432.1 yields 1.25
